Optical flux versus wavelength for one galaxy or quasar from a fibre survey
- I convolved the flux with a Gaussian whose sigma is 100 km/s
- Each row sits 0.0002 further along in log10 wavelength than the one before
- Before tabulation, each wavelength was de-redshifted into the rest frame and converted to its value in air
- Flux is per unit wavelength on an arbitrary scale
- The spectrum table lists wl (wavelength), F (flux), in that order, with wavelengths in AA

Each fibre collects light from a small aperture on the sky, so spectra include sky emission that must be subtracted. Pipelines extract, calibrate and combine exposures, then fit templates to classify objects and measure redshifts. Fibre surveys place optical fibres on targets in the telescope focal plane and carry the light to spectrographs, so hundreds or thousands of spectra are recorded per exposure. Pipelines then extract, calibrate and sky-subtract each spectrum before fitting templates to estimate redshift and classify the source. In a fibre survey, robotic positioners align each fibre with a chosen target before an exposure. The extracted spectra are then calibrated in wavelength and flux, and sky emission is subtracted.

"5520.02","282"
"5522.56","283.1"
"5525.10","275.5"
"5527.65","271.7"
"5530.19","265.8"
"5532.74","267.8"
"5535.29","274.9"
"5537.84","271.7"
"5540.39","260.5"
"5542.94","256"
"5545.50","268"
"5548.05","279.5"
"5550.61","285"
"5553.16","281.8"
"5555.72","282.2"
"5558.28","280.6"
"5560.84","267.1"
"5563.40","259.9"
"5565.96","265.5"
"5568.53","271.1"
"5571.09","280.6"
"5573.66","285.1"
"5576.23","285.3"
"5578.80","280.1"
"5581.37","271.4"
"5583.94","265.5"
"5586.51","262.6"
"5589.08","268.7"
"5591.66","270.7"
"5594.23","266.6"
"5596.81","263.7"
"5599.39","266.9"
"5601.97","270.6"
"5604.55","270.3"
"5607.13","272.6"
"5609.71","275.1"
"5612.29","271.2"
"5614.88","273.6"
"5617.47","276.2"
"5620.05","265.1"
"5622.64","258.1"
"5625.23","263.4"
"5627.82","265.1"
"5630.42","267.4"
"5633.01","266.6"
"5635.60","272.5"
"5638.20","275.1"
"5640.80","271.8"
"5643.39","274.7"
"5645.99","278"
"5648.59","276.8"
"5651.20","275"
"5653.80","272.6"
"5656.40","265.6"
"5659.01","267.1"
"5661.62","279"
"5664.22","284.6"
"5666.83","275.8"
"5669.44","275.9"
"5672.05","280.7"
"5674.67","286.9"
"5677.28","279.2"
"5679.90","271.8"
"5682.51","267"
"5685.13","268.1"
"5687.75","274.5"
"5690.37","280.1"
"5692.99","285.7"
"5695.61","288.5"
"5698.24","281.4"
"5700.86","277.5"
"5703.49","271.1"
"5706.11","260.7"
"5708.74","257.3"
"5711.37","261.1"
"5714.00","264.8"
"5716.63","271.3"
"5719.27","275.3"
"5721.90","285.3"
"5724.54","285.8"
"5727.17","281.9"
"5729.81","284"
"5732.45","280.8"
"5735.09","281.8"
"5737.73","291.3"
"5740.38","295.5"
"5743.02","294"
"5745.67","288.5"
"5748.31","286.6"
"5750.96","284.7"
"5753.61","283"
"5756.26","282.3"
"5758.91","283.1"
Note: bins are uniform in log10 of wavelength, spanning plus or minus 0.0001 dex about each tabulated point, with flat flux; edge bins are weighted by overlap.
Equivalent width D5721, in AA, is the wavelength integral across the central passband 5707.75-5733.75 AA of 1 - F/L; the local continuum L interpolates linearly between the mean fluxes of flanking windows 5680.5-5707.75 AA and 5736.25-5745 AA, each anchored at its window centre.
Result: 0.9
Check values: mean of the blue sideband 275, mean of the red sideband 293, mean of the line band 275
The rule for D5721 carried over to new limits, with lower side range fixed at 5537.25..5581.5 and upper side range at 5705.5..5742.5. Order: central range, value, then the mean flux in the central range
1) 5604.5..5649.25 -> 0.8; 271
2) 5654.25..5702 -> -0.1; 277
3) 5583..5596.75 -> 0.4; 267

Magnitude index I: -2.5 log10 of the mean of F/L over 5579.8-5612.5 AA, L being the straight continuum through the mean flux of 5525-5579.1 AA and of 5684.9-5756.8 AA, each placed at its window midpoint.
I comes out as 0.023 mag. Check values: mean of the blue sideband 273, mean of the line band 269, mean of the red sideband 280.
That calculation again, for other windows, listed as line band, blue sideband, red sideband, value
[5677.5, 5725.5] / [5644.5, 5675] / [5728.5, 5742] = 0.03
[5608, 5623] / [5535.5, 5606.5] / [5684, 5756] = 0.01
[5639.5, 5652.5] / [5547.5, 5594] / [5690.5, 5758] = 0.01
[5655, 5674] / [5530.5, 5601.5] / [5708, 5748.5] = 0.00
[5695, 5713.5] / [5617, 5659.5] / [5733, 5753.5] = 0.04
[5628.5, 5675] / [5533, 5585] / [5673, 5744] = 0.01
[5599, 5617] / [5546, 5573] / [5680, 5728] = 0.01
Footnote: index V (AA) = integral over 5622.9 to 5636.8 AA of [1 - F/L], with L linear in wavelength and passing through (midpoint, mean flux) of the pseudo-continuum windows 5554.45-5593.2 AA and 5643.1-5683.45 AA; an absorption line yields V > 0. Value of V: 0.4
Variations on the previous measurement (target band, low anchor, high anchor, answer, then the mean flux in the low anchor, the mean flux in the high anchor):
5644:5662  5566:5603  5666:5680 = 0.27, 272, 279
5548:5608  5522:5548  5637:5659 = -0.42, 270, 273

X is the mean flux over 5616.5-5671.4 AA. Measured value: 272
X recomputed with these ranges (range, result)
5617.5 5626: 264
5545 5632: 272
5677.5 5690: 272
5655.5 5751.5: 278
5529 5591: 272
